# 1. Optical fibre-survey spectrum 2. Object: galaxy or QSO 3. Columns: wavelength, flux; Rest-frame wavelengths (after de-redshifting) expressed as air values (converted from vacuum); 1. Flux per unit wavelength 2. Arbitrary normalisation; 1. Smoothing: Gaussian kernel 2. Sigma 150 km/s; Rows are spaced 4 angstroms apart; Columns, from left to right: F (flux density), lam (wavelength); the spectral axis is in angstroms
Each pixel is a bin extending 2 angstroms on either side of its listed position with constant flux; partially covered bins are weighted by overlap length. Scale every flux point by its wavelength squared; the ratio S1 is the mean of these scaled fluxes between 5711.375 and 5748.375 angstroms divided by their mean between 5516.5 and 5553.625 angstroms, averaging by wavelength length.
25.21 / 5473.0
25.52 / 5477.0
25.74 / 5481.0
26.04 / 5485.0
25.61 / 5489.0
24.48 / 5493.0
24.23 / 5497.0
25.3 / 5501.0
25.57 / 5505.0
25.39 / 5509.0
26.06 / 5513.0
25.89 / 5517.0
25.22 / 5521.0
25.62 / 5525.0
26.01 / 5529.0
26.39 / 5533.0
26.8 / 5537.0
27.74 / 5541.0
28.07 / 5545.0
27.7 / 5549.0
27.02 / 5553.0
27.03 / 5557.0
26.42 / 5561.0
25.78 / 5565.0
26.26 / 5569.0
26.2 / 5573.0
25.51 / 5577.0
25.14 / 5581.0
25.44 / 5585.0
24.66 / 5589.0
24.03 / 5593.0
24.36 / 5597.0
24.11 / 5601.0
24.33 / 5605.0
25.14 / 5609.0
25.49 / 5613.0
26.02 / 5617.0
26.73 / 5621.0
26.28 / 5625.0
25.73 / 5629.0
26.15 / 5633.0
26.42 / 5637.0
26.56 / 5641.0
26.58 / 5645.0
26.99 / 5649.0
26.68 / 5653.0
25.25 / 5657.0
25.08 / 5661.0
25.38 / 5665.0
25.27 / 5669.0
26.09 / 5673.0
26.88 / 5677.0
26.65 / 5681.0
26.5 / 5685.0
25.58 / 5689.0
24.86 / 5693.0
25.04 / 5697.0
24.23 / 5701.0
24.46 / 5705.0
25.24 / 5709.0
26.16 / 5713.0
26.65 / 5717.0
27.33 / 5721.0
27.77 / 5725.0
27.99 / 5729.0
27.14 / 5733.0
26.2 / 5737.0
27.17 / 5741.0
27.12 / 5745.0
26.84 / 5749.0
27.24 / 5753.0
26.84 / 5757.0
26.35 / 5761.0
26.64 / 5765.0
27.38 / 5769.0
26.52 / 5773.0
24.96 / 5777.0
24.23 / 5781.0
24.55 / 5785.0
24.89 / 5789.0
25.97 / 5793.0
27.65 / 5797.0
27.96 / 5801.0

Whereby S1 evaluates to 1.09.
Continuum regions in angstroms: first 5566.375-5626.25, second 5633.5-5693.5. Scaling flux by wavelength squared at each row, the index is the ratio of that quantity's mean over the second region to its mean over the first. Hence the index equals 1.1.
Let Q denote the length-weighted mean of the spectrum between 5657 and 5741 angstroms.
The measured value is 26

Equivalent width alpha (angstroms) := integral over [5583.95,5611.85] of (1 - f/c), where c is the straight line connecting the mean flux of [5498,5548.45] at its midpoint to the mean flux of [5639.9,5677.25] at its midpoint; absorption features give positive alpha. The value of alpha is 1.6 angstroms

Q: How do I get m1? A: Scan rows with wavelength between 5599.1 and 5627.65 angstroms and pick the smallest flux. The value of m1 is 24.11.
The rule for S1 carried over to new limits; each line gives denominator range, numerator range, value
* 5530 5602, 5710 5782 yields 1.09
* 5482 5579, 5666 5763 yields 1.08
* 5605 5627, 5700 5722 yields 1.03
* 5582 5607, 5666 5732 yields 1.10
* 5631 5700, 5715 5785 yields 1.06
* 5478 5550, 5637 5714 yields 1.05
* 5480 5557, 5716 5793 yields 1.10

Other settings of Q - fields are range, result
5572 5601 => 24.9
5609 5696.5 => 26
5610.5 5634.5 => 26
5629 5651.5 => 26.5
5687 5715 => 25.1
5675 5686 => 26.7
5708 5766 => 26.9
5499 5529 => 25.6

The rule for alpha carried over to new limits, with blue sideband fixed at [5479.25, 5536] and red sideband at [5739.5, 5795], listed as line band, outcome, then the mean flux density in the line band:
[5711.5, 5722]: -0.2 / 26.7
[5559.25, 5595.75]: 0.4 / 25.5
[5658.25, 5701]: 0.5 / 25.7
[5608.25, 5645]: -0.4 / 26.1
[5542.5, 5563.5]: -1.3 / 27.2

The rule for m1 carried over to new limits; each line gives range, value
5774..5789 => 24.23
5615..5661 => 25.08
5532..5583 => 25.14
